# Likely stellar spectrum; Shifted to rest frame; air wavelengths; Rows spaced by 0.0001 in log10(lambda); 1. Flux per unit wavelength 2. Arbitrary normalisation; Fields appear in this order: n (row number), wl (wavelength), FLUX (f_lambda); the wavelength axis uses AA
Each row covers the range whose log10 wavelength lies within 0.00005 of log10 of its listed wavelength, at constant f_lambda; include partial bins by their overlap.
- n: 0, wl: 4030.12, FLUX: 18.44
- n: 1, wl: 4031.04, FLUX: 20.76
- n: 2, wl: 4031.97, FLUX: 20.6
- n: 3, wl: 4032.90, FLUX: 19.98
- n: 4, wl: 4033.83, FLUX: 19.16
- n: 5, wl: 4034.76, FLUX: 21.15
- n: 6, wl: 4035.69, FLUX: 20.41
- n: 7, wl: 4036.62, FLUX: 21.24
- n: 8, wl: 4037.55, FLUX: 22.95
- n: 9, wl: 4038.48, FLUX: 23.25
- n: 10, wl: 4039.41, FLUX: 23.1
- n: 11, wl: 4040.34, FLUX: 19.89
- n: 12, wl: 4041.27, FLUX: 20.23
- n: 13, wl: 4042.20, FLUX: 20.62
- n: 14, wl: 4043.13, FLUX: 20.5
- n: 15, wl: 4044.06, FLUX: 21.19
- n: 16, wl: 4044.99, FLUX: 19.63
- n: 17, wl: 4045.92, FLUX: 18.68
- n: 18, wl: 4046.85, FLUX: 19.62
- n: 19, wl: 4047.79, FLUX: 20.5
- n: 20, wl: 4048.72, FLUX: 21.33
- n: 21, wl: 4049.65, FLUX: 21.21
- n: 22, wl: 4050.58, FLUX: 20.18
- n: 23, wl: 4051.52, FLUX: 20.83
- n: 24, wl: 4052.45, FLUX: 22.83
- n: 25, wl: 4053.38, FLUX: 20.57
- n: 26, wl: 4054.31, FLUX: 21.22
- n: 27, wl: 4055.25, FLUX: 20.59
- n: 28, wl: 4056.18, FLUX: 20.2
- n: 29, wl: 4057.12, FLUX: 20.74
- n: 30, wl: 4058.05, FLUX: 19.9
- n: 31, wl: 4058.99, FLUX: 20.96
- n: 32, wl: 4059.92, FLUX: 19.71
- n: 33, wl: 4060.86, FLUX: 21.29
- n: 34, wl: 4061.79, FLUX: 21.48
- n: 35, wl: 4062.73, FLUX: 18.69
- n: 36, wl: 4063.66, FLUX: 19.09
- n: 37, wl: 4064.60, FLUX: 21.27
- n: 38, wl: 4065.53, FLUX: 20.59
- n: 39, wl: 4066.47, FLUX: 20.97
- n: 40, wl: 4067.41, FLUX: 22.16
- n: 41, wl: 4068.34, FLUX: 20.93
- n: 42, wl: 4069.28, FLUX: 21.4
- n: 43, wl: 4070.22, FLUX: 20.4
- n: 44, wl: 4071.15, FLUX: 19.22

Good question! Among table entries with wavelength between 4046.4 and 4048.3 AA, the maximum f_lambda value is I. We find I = 20.5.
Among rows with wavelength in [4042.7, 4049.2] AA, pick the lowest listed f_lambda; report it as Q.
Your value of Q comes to 18.68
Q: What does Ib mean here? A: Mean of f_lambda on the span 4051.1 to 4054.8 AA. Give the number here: 21.4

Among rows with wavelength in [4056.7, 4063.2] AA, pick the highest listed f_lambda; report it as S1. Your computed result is 21.48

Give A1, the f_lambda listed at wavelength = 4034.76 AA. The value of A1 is 21.15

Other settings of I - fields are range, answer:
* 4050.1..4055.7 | 22.83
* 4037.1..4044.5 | 23.25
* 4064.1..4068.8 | 22.16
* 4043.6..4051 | 21.33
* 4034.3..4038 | 22.95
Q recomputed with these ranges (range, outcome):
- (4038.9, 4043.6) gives 19.89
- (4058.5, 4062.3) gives 19.71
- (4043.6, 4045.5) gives 19.63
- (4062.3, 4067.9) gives 18.69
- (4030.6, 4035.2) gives 19.16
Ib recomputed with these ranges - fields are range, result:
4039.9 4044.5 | 20.5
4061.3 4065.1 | 20.2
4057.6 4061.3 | 20.4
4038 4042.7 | 21.4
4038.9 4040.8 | 21.5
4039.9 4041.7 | 20.1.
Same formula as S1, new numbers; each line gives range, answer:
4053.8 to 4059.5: 21.22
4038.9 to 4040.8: 23.1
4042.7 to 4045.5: 21.19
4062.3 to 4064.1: 19.09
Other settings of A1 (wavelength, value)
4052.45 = 22.83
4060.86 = 21.29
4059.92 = 19.71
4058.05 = 19.9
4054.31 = 21.22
